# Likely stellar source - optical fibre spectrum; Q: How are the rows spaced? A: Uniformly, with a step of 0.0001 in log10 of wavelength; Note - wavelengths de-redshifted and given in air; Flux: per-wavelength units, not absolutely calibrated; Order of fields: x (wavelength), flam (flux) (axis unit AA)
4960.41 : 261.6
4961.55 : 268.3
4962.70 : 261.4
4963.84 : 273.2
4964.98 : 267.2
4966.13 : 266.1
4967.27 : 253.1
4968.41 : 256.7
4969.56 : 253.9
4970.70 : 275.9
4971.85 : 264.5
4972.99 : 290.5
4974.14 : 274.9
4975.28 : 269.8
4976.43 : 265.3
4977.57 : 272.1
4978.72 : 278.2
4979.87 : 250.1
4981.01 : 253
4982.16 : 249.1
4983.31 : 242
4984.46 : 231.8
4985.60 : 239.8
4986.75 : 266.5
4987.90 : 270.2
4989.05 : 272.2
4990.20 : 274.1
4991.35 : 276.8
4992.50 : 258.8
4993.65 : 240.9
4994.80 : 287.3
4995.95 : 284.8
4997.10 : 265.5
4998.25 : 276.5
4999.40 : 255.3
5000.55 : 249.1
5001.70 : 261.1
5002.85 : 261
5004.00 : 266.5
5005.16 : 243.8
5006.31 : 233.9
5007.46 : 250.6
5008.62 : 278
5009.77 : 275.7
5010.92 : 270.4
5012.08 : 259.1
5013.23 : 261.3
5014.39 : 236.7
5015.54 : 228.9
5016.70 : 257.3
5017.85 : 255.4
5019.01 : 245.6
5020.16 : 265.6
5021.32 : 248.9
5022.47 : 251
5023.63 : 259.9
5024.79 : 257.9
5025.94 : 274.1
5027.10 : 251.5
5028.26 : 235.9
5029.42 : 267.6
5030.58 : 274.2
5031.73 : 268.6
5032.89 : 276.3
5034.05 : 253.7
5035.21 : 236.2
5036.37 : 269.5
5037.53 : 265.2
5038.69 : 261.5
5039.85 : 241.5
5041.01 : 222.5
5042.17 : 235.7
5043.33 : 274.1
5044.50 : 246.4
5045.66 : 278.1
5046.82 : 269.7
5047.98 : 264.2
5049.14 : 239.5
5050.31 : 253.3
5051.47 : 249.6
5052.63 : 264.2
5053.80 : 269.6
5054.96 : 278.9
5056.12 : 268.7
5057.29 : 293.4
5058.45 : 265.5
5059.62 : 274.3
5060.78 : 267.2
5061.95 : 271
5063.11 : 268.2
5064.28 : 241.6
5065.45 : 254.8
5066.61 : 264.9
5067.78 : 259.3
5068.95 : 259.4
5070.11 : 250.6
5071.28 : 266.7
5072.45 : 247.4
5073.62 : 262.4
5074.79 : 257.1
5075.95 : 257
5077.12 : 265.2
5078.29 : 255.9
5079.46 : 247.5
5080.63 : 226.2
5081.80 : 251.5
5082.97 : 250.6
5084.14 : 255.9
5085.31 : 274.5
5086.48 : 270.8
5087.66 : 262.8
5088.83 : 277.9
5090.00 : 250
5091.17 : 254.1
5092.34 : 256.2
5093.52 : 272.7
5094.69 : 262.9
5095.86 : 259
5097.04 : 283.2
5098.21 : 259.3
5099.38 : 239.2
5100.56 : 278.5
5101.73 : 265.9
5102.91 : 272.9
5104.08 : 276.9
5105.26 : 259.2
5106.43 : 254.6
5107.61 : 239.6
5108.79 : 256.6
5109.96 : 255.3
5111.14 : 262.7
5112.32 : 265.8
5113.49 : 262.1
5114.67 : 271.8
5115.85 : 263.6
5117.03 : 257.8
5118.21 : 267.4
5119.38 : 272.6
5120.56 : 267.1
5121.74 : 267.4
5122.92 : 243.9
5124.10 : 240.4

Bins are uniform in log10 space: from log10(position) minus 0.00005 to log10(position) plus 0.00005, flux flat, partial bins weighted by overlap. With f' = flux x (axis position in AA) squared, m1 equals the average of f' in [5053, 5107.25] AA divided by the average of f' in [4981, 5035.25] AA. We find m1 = 1.0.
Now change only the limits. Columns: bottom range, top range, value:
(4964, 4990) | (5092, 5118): 1.05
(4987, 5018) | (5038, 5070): 1.02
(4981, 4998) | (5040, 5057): 1.01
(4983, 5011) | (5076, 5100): 1.03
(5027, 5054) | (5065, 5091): 1.02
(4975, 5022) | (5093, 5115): 1.06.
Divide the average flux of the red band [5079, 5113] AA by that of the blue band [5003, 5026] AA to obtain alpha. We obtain 1.02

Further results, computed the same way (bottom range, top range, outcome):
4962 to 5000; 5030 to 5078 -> 0.99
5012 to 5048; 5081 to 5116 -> 1.02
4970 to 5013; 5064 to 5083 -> 0.97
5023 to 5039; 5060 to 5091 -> 0.99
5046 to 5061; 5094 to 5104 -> 1.00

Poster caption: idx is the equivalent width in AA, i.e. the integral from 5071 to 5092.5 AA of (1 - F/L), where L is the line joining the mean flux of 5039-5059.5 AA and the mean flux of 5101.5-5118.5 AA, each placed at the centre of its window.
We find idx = 0.3 AA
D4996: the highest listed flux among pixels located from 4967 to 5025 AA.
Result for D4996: 290.5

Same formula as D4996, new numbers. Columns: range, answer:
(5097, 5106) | 283.2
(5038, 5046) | 278.1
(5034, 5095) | 293.4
